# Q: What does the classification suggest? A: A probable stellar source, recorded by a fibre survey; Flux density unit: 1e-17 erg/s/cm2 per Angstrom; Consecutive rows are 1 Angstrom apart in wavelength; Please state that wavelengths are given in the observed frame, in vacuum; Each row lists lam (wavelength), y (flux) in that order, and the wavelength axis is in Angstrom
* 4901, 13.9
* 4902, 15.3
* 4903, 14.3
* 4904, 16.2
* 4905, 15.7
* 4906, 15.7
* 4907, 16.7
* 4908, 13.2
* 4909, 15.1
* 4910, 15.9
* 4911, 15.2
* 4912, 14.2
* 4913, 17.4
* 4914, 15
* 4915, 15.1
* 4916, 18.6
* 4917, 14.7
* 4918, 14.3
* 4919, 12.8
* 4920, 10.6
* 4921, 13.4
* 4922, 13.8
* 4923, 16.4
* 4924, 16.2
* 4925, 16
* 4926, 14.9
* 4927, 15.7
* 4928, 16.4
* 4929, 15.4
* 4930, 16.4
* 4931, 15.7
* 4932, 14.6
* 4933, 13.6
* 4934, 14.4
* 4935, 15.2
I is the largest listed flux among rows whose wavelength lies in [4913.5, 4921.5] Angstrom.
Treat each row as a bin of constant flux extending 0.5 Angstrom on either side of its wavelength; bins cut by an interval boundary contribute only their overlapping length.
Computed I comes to 18.6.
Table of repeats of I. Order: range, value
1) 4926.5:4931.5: 16.4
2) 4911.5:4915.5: 17.4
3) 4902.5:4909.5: 16.7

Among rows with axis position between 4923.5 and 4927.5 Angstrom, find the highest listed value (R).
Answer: 16.2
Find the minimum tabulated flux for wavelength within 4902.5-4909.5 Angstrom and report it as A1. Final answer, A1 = 13.2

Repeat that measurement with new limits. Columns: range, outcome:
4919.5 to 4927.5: 10.6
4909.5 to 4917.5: 14.2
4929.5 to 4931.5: 15.7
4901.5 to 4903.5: 14.3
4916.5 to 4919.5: 12.8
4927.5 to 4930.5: 15.4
